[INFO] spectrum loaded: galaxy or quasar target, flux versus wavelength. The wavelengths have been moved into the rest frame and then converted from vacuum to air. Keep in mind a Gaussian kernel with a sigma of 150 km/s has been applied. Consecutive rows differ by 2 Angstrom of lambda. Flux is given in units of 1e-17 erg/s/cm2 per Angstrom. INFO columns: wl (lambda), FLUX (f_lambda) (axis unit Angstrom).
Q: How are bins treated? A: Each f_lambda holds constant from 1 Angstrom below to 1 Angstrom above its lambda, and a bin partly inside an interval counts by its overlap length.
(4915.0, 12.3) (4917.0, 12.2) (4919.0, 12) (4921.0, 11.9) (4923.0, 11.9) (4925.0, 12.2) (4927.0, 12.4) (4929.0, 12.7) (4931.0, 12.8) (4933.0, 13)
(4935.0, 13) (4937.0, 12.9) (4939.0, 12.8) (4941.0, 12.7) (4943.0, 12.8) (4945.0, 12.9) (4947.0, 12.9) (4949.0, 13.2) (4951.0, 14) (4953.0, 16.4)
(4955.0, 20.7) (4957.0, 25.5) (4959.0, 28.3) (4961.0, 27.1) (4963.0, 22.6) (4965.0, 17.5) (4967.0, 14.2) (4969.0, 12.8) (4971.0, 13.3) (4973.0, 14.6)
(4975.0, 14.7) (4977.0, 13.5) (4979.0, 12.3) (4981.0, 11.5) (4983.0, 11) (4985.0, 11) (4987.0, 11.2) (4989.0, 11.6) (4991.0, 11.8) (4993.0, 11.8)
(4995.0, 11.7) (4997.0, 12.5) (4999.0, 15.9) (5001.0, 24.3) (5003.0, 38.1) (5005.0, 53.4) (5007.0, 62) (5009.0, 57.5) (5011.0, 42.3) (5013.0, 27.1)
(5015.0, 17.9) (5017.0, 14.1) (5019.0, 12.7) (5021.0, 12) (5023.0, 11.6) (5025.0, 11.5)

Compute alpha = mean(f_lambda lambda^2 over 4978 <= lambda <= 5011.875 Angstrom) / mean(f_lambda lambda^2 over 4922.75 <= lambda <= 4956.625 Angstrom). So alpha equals 1.79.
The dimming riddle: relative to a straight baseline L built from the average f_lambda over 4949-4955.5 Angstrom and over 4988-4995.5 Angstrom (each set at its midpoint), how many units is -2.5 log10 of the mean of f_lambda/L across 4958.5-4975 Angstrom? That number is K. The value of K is -0.24 mag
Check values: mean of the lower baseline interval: 16.2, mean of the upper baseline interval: 11.7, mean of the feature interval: 18.3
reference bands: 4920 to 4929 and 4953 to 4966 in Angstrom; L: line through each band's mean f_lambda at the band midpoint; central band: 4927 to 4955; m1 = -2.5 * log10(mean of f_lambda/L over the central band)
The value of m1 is 0.26 mag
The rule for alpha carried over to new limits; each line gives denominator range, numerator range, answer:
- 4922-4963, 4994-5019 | 2.00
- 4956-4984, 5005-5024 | 1.78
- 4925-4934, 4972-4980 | 1.11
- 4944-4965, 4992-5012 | 1.74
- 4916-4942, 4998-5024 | 2.47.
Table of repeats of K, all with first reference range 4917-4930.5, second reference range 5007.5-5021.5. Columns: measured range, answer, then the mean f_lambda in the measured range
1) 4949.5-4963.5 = -0.20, 21.8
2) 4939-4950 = 0.22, 12.9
